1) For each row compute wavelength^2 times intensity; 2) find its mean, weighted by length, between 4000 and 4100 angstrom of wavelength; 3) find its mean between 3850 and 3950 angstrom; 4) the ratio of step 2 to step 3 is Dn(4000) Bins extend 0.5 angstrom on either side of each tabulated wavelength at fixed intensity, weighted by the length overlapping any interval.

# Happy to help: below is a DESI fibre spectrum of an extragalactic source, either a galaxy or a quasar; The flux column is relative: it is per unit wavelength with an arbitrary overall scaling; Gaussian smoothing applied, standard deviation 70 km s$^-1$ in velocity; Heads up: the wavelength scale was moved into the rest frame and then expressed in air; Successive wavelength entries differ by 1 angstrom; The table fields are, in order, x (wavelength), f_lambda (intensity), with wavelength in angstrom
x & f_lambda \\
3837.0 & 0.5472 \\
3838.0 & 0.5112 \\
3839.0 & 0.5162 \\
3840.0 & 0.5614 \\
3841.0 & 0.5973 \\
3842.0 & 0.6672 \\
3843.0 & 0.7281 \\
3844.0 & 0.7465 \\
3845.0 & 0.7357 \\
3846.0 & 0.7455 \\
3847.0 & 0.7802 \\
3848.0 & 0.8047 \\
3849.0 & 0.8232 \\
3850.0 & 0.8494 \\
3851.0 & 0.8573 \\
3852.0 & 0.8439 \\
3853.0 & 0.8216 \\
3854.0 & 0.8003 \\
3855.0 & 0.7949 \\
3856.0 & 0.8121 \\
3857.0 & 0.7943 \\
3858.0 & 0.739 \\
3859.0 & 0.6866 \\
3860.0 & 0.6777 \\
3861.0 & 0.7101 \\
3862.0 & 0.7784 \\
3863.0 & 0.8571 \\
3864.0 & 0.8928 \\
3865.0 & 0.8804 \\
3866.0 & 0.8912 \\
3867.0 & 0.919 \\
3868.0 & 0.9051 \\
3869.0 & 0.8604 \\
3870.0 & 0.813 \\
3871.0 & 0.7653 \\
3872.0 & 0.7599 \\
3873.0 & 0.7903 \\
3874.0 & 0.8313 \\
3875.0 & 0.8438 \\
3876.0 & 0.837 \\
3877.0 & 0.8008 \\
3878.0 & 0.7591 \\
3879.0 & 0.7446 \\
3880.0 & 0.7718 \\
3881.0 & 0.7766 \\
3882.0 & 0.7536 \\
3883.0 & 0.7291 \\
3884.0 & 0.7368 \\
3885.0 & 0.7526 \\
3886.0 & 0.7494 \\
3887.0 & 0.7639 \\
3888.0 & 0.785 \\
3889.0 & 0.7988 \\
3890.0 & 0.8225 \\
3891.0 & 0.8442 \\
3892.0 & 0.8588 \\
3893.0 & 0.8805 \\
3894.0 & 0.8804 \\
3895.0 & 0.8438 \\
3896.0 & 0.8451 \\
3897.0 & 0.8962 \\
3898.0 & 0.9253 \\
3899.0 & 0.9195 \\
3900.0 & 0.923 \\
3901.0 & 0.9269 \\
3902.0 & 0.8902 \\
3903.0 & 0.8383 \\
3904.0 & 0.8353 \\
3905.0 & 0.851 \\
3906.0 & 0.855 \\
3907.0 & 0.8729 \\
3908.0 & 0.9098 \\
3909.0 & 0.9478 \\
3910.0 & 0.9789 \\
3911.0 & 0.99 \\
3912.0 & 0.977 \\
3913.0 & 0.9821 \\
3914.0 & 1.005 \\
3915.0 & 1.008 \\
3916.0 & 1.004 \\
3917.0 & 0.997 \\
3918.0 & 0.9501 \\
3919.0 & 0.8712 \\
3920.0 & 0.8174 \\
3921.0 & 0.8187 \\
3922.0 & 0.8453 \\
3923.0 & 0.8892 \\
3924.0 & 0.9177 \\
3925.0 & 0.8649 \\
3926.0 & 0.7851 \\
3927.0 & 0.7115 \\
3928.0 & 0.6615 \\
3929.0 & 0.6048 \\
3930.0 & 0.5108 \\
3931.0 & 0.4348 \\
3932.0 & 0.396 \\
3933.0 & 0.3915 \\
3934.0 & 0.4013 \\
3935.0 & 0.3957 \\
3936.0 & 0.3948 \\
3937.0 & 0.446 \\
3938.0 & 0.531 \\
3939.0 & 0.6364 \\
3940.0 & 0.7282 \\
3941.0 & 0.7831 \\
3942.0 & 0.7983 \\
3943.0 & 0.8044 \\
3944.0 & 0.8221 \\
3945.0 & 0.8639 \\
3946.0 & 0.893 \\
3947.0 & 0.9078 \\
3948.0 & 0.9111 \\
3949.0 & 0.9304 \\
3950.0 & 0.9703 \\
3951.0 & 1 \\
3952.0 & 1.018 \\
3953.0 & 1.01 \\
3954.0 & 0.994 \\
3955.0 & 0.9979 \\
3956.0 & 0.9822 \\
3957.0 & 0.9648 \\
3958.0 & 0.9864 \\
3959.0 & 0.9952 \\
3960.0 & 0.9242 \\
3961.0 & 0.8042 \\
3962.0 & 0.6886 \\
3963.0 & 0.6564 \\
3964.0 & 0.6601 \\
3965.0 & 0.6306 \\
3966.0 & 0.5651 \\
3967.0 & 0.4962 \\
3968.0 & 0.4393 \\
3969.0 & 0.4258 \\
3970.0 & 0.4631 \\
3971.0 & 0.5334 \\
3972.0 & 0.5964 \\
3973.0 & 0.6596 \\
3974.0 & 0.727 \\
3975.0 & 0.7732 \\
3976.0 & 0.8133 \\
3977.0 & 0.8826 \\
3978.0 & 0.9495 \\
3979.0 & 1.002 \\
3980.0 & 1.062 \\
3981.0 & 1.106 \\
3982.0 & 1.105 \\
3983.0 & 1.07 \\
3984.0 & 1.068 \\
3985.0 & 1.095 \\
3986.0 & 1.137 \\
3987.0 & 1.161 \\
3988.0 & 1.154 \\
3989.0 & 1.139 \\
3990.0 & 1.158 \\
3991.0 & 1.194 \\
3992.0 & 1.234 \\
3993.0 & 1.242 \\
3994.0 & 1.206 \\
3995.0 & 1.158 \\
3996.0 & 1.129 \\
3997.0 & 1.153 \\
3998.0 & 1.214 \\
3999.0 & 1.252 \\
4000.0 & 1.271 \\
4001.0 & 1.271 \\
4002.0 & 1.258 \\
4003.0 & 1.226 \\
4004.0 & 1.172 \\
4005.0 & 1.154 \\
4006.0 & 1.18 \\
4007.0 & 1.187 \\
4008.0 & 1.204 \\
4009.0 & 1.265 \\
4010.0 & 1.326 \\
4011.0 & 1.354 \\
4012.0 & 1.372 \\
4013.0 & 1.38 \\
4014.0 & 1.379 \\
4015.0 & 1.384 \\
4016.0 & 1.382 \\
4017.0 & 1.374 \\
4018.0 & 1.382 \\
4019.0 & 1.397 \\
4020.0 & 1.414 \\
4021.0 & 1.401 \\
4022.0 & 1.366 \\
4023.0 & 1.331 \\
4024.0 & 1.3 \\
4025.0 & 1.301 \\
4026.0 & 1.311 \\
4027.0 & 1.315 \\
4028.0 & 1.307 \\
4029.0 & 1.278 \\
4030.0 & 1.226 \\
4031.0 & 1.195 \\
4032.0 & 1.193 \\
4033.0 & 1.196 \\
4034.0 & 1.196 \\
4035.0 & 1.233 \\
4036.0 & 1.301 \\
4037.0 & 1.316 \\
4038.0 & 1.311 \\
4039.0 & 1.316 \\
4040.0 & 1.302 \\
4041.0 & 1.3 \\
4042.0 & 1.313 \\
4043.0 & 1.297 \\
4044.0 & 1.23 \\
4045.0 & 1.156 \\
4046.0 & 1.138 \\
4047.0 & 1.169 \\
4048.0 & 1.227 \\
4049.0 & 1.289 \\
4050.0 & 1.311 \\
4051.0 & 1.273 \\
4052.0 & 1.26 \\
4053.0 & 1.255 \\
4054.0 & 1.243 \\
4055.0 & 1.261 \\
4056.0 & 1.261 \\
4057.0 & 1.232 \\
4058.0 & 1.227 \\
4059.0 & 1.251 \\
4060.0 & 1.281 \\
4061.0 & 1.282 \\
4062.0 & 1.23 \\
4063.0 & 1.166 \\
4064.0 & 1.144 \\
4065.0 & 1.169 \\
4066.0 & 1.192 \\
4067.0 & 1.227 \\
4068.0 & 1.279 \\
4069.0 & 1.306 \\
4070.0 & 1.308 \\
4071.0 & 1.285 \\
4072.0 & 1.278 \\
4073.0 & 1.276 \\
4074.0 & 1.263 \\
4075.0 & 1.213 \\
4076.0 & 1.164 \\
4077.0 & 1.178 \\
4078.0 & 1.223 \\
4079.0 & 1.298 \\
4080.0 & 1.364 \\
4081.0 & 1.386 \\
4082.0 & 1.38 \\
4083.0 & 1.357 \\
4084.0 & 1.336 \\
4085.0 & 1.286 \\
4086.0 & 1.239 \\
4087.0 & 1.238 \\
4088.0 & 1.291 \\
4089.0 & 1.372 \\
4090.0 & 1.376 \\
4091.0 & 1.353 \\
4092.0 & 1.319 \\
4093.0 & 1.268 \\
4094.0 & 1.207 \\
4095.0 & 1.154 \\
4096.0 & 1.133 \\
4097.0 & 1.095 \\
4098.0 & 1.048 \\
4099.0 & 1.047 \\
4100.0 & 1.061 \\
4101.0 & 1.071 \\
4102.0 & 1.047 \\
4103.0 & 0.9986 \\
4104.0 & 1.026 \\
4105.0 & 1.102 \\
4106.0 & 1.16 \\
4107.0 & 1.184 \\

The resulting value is 1.70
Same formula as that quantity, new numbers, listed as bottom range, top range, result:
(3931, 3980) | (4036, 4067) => 1.76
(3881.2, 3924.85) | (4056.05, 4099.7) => 1.56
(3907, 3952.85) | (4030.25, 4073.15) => 1.68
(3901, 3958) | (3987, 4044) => 1.62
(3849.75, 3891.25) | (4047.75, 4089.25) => 1.75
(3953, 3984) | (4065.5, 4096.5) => 1.67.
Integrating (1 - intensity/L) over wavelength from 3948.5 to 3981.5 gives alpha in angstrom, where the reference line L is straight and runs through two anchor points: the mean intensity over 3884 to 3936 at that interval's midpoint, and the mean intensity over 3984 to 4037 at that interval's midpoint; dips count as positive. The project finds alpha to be 7.57 angstrom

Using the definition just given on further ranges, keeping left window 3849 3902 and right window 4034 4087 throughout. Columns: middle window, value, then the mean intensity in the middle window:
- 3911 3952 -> 7.7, 0.772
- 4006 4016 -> -1.5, 1.31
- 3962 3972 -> 4.7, 0.551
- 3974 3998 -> 0.0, 1.08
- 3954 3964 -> 1.3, 0.883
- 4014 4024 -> -1.9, 1.38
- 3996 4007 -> -0.9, 1.21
